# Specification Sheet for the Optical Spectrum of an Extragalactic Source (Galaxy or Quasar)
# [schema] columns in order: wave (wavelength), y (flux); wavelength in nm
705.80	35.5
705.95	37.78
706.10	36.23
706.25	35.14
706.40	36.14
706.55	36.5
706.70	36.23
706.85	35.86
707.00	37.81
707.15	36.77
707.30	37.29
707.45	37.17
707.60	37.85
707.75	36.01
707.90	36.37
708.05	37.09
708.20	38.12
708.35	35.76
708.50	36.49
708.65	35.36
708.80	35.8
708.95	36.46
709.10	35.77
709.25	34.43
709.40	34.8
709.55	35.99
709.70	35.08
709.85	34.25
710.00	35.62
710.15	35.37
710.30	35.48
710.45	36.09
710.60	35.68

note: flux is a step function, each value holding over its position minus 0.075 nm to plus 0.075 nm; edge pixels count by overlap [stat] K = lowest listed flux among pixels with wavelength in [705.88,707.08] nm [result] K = 35.14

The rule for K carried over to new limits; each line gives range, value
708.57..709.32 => 34.43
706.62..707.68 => 35.86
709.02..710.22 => 34.25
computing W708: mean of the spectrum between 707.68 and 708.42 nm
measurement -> 36.7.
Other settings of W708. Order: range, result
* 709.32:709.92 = 35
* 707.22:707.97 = 36.9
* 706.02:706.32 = 35.7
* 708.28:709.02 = 36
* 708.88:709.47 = 35.4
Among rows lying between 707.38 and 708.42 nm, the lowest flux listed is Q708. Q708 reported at 35.76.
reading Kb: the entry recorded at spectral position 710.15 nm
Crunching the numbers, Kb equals 35.37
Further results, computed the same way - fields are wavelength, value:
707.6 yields 37.85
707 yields 37.81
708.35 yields 35.76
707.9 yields 36.37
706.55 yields 36.5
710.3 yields 35.48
